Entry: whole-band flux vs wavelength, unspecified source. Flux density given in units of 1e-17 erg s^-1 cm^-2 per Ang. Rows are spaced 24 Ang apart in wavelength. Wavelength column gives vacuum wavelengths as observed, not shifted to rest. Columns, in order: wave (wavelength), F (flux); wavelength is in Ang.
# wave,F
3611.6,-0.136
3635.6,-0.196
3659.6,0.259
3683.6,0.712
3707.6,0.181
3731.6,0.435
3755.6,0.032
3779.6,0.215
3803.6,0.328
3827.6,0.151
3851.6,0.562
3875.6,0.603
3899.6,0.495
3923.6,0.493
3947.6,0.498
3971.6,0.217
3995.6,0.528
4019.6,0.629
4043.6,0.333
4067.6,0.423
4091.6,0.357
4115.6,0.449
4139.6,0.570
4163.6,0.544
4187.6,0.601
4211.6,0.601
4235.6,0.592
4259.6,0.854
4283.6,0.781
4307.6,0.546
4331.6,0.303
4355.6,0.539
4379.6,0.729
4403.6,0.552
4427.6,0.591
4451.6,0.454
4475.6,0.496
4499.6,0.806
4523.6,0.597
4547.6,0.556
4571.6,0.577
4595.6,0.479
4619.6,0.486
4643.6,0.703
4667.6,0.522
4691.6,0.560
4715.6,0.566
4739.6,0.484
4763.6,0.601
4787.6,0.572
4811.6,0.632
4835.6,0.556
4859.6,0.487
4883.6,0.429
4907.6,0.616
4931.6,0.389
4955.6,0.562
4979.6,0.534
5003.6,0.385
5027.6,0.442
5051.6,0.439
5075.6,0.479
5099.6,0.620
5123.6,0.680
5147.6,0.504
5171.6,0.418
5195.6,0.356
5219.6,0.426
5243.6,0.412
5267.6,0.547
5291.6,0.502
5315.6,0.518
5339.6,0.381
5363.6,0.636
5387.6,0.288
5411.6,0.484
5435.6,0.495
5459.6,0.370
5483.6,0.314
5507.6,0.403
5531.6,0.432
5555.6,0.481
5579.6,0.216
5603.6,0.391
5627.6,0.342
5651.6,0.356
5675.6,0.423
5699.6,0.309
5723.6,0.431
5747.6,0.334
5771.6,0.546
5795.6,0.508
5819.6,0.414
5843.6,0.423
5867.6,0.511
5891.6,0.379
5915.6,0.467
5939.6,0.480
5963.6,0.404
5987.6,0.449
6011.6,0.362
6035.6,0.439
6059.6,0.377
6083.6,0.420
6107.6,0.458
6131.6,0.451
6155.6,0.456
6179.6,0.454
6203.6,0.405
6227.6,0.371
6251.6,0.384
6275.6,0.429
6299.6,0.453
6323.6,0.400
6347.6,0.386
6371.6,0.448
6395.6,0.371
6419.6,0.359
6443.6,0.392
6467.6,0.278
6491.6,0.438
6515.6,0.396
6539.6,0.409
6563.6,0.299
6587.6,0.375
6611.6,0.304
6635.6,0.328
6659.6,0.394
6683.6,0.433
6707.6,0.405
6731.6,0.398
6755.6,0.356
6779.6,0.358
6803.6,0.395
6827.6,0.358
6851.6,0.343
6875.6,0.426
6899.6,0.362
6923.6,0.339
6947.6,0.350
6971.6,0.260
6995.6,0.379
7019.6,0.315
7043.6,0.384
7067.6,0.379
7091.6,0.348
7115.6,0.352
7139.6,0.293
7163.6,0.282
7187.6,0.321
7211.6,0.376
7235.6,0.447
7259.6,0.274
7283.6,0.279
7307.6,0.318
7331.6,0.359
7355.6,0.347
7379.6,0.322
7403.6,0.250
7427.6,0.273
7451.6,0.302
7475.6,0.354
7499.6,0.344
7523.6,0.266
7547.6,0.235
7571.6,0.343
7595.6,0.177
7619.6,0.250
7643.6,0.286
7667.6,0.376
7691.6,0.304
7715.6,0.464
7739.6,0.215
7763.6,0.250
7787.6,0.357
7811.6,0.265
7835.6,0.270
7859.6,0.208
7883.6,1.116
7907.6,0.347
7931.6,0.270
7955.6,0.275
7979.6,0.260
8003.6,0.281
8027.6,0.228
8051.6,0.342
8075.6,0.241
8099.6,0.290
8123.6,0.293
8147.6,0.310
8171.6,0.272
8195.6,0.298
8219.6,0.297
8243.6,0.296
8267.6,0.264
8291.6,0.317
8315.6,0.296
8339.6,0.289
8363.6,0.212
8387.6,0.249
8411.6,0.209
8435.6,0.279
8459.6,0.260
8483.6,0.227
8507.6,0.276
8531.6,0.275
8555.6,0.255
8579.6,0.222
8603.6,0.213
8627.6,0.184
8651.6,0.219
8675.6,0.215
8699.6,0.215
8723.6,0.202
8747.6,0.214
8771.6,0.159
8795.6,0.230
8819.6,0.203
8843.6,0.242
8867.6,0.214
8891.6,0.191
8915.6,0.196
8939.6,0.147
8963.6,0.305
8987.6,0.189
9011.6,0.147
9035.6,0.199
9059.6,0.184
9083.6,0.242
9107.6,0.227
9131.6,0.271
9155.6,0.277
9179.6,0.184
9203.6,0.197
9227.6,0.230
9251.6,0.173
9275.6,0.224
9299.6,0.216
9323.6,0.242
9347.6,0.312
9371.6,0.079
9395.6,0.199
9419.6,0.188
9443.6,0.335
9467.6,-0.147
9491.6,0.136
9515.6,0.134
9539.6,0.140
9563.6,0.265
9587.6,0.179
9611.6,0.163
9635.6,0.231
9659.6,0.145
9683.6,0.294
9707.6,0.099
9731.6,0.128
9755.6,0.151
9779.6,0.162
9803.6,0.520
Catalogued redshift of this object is 0.57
